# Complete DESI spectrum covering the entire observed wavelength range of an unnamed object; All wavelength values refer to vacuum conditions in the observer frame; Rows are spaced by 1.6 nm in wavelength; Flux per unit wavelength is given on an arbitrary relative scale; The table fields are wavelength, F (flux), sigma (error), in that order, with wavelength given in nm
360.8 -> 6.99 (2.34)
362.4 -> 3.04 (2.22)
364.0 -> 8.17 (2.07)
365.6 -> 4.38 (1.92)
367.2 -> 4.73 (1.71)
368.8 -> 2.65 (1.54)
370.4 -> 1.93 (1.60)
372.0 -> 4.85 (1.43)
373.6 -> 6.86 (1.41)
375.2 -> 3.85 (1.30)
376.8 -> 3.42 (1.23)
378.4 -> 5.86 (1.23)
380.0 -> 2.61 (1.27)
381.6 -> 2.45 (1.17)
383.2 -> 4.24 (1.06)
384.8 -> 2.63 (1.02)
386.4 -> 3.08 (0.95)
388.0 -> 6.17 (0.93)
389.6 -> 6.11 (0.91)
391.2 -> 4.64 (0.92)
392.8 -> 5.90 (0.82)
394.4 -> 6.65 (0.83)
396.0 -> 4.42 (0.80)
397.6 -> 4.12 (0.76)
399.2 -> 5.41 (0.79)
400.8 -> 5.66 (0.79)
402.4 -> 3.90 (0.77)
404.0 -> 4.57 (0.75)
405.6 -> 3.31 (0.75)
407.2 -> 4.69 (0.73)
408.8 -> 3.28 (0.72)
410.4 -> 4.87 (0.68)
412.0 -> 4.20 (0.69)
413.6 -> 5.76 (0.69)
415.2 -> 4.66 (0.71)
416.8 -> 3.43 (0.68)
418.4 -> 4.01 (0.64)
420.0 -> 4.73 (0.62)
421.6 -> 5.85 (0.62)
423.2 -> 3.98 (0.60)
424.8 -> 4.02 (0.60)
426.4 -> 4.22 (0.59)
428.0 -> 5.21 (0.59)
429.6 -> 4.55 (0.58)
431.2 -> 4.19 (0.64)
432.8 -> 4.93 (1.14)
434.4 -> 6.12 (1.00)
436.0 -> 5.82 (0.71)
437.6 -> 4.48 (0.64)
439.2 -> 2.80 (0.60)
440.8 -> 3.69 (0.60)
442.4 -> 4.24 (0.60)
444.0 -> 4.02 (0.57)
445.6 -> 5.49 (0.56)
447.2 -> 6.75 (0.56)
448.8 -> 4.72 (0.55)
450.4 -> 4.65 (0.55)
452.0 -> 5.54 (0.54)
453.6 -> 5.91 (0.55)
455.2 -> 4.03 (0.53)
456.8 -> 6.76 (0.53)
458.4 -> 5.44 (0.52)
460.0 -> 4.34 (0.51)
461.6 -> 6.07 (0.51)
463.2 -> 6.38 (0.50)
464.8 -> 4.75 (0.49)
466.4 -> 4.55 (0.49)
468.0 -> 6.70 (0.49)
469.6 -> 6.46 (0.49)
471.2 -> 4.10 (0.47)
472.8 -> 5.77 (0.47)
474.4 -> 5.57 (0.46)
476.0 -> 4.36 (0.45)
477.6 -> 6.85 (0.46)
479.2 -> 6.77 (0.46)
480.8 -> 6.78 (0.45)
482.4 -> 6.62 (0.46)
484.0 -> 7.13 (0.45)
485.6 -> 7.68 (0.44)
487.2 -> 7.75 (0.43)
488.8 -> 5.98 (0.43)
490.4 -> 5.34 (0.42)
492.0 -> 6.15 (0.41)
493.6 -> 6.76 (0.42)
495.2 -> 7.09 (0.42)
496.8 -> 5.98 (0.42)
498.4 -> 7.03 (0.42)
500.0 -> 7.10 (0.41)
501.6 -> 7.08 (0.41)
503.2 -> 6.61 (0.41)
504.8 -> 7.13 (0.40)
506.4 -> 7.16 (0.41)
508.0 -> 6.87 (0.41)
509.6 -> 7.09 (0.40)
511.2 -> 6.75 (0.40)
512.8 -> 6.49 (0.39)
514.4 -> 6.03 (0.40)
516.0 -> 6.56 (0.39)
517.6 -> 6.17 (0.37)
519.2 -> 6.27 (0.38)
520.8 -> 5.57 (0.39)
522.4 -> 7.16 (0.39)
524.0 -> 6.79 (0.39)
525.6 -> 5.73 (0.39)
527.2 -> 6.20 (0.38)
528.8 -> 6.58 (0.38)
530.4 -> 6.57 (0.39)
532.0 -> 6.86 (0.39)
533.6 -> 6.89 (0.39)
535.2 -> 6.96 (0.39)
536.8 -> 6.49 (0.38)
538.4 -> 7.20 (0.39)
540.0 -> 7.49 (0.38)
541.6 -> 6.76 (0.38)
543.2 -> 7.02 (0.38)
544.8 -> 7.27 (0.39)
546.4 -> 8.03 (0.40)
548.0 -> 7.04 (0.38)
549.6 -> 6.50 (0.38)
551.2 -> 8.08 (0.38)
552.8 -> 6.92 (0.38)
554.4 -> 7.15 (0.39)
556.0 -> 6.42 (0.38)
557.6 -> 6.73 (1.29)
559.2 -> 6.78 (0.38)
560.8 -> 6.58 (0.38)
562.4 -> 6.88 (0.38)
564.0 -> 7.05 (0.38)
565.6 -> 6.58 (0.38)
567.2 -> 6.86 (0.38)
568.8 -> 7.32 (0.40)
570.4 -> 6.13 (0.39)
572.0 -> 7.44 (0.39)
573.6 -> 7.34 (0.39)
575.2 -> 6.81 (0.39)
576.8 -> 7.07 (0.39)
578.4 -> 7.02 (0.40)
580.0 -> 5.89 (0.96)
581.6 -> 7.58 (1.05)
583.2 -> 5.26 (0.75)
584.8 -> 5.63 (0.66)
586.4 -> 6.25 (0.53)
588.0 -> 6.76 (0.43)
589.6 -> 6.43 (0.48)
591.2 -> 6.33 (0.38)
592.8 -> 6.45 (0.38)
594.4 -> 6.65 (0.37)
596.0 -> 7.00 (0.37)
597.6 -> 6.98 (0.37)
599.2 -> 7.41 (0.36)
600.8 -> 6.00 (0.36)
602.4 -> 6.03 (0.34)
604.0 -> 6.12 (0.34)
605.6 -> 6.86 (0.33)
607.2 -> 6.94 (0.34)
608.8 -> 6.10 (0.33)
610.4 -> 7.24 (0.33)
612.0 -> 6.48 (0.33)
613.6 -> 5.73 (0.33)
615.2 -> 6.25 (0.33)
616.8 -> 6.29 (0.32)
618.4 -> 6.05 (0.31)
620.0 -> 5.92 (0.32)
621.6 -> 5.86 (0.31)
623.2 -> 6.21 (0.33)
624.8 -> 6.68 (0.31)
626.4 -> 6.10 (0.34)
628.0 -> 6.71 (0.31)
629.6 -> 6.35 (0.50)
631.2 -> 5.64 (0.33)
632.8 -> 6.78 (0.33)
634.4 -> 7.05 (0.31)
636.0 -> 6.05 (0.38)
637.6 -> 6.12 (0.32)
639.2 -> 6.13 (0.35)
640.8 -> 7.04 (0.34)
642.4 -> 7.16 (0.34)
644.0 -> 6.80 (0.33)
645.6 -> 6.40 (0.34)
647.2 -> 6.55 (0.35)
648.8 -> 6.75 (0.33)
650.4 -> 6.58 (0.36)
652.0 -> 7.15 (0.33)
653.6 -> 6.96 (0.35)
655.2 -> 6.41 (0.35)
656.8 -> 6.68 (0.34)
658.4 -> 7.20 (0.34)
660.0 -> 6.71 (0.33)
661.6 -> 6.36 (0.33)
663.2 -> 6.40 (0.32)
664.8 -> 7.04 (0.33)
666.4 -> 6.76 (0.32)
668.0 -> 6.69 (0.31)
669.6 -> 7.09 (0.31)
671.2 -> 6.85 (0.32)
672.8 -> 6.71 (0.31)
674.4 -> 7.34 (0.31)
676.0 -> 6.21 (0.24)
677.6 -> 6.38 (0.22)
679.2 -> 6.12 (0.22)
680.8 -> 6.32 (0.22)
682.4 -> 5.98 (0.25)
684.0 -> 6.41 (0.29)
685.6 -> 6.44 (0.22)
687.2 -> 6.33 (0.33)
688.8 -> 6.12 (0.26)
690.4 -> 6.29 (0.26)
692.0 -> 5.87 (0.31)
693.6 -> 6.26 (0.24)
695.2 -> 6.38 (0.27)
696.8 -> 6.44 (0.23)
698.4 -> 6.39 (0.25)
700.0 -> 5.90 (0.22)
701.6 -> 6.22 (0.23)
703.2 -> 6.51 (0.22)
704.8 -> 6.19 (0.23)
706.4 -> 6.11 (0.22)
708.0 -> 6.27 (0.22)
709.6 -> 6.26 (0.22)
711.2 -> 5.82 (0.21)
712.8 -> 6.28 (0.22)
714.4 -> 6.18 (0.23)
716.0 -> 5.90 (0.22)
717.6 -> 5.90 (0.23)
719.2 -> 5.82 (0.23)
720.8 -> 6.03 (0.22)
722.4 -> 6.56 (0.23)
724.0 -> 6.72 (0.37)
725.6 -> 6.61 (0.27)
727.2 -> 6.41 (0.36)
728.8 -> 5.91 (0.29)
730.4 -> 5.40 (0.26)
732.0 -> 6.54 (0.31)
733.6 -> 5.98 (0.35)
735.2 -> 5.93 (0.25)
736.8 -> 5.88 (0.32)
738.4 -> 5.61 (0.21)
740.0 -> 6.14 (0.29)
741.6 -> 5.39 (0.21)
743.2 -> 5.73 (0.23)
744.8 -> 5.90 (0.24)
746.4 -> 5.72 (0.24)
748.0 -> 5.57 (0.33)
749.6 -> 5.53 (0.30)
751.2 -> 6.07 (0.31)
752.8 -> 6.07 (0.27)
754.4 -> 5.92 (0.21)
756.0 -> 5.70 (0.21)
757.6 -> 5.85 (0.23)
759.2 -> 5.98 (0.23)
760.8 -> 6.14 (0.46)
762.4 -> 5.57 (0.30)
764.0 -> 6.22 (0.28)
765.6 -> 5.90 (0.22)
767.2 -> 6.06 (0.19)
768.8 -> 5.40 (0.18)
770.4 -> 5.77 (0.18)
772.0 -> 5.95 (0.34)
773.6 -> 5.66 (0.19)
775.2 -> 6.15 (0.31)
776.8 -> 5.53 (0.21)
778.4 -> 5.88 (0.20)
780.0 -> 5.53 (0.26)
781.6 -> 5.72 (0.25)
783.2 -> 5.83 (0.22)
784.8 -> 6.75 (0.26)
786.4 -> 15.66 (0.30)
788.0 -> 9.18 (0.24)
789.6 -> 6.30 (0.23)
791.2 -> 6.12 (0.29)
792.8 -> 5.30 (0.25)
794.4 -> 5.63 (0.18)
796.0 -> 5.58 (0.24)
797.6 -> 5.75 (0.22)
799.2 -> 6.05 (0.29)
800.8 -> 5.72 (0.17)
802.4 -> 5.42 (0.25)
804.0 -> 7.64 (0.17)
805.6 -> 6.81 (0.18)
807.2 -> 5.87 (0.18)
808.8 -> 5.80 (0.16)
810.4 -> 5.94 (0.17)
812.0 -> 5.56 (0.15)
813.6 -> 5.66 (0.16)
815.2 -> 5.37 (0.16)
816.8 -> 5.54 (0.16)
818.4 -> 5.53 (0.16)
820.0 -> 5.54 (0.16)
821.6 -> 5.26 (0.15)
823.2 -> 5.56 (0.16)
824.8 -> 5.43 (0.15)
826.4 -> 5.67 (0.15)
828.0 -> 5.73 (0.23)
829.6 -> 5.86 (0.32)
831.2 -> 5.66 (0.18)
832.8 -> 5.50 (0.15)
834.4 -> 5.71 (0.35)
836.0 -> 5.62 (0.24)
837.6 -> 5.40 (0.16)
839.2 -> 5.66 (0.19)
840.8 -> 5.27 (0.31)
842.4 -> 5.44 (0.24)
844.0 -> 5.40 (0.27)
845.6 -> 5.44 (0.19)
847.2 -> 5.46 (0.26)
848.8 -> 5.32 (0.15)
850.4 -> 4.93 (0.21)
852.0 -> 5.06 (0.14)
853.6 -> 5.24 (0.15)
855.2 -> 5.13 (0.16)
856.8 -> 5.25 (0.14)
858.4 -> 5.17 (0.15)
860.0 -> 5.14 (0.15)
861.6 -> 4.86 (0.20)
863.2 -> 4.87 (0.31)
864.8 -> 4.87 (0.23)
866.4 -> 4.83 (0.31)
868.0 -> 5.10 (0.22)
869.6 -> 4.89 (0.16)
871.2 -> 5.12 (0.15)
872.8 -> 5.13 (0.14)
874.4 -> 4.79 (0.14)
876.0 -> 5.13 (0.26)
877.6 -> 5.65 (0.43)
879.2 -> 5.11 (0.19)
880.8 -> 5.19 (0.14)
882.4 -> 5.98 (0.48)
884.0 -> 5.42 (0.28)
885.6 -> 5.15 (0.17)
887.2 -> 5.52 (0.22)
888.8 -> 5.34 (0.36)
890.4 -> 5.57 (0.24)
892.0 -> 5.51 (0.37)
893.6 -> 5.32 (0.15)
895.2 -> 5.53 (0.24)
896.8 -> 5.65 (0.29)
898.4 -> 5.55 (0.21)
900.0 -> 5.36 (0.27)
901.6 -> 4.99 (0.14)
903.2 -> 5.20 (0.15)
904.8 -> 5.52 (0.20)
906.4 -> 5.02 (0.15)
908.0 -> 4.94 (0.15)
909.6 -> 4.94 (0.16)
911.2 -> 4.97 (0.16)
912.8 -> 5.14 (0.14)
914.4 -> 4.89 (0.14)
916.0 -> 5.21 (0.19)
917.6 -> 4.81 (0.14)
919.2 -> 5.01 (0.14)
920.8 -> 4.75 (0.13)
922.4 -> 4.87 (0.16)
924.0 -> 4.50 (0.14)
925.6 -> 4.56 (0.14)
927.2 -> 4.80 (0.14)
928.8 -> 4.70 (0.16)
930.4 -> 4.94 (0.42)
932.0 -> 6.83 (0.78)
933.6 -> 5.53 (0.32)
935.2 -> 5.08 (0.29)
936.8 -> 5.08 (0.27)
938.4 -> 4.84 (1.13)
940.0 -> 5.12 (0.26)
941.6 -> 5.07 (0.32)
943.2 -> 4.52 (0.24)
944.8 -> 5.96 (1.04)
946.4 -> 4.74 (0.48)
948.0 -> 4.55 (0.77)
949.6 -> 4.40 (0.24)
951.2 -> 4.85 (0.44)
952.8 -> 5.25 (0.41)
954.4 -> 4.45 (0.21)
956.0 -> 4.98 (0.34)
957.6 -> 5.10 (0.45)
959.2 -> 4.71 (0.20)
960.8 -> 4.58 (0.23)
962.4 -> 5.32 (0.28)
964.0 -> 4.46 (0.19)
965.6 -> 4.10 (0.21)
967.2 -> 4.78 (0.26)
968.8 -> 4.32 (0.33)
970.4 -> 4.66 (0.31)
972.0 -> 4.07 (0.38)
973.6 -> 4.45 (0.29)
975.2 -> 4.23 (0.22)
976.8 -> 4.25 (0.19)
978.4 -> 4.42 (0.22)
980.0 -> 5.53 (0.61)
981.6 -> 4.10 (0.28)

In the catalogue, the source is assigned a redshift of 0.20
